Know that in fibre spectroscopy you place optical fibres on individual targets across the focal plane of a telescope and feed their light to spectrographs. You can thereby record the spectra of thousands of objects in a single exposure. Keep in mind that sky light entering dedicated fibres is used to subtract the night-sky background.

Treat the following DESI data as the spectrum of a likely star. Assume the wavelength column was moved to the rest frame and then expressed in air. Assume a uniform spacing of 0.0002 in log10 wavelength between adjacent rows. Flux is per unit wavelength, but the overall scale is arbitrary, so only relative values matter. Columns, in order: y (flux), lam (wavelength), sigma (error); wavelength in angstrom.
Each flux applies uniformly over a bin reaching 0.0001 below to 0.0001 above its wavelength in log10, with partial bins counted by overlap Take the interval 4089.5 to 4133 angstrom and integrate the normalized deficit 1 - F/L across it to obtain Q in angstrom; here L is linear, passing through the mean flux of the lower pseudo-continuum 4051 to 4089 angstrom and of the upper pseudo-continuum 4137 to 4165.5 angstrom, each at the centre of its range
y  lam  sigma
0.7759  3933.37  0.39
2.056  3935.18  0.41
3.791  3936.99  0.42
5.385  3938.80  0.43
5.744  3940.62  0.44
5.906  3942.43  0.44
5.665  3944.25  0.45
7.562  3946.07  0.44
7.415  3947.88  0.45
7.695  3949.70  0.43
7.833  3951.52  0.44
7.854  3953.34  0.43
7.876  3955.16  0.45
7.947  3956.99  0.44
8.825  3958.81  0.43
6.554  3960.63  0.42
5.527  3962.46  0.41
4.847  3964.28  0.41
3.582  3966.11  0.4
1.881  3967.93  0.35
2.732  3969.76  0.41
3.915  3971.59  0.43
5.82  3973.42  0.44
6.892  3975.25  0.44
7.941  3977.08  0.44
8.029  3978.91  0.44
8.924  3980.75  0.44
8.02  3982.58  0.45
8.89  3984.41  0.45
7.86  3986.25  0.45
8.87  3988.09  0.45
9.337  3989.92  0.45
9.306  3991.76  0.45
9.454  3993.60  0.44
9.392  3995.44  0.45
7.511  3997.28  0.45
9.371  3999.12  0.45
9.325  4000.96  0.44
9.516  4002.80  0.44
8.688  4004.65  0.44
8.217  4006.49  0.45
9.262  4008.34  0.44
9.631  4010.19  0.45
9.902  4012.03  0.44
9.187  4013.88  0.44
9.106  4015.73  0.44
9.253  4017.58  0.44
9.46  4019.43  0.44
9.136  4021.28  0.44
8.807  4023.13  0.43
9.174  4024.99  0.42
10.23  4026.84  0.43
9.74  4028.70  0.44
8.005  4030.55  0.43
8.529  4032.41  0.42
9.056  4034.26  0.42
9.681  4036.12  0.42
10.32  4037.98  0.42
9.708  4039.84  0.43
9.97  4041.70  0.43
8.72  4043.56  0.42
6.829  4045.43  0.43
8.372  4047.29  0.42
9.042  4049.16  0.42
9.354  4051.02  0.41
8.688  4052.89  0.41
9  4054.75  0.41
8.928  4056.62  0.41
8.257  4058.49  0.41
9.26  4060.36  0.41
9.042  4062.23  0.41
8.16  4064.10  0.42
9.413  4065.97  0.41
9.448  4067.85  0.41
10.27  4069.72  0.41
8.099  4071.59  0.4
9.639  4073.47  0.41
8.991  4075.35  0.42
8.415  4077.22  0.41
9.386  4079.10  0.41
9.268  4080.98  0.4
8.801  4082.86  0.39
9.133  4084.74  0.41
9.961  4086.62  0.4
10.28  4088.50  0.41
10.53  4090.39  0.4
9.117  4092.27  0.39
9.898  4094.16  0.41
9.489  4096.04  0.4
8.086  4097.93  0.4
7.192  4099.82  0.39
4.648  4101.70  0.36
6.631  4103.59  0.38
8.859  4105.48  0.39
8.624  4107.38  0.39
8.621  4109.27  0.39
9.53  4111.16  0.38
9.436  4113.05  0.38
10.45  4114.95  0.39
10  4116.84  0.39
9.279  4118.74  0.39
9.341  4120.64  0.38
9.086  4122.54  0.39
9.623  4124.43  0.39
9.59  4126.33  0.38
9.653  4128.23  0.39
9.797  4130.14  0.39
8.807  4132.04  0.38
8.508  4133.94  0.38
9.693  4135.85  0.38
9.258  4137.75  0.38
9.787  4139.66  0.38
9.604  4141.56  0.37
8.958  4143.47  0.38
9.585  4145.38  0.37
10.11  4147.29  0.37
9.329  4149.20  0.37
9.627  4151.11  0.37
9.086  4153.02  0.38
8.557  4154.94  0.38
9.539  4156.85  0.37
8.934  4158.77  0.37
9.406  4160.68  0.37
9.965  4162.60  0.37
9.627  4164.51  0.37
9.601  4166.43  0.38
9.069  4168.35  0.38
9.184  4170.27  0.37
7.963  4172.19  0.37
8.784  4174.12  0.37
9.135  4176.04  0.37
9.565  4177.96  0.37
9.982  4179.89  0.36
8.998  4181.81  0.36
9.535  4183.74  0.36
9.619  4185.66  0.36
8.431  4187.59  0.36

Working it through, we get 1.4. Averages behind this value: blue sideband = 9.12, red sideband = 9.43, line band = 8.97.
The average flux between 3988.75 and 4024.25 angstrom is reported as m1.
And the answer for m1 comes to 9.15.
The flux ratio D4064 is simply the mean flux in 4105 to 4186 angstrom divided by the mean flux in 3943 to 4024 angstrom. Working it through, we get 1.2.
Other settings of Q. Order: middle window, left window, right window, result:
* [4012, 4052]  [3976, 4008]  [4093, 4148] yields -1.4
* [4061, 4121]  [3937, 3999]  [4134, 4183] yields -3.6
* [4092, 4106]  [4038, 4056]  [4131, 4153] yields 1.9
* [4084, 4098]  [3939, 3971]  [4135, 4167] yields -2.0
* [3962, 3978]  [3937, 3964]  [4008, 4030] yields 5.9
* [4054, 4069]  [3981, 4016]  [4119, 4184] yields 0.3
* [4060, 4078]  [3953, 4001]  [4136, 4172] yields -1.6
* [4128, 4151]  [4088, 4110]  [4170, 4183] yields -1.7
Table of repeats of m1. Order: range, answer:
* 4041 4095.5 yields 9.11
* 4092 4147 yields 9.02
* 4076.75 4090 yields 9.4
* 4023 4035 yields 9.1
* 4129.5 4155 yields 9.36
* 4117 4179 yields 9.32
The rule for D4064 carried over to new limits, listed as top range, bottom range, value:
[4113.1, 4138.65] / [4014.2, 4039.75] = 1.02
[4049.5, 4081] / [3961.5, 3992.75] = 1.36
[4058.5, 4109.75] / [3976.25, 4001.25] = 1.02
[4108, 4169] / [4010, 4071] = 1.03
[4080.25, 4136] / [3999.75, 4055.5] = 0.99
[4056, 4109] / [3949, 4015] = 1.15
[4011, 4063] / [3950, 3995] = 1.29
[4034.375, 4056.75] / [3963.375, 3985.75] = 1.51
